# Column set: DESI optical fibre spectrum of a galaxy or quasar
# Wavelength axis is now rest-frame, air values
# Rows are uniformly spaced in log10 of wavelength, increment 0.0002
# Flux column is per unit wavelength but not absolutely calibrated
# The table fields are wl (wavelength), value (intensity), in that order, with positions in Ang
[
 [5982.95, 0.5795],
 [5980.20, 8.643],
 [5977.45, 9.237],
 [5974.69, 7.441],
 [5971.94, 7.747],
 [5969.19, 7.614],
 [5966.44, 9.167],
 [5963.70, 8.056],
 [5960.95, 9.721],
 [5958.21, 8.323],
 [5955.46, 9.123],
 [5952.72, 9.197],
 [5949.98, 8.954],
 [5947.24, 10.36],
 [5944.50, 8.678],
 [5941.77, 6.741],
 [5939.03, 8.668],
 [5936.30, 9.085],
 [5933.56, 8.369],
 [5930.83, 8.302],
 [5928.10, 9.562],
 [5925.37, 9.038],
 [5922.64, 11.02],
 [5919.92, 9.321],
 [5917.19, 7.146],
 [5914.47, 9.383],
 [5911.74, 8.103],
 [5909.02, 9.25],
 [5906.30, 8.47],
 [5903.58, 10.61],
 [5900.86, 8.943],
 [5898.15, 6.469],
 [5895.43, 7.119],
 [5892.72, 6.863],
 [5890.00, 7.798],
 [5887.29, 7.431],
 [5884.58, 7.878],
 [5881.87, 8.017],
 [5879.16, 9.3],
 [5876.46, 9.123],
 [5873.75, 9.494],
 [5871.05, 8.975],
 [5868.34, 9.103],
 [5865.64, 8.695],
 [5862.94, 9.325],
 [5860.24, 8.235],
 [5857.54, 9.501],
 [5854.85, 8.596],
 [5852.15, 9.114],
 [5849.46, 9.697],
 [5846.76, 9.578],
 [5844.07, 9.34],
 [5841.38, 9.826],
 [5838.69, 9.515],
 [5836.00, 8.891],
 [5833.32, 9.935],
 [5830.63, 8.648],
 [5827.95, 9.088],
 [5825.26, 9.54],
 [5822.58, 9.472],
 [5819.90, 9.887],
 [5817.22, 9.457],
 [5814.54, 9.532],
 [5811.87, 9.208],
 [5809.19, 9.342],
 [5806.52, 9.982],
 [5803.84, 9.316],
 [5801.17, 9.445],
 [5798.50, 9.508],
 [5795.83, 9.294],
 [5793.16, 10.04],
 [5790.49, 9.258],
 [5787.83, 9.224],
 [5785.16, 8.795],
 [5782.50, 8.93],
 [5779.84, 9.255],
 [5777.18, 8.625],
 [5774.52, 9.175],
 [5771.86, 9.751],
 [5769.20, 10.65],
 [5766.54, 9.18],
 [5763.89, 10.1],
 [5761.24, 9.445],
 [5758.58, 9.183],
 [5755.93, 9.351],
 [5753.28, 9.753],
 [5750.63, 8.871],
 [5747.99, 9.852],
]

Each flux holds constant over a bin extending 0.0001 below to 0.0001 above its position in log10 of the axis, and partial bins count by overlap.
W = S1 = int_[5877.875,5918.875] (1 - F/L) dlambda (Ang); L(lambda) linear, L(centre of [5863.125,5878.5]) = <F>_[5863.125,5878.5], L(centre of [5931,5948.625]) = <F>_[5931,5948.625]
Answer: 3.3 Ang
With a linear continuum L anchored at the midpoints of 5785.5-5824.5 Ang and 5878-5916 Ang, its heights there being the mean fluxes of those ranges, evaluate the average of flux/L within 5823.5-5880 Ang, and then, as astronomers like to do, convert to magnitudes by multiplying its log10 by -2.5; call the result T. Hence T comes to -0.04 mag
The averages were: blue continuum 9.48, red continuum 8.25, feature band 9.22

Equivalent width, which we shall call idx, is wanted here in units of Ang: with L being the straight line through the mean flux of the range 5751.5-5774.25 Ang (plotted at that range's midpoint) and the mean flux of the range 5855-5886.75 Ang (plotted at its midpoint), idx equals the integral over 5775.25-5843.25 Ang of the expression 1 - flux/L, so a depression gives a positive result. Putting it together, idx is -0.5 Ang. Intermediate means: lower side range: 9.63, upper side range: 8.83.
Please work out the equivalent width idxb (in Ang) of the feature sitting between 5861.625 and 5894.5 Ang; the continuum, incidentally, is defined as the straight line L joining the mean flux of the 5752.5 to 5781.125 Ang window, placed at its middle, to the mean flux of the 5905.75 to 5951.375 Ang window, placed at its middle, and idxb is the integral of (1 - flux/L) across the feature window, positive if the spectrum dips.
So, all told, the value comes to 2.1 Ang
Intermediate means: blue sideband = 9.49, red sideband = 8.86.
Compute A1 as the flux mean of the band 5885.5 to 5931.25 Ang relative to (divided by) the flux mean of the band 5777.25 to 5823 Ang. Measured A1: 0.9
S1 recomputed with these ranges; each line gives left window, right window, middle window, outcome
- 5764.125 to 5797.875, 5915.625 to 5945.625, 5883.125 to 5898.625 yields 2.8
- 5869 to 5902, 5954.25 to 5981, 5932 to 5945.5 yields 0.1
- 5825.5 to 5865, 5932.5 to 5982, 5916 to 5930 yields -0.7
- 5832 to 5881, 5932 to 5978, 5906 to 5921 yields 0.4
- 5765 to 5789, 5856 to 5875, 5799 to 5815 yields -0.5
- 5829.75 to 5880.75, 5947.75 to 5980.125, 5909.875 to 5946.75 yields 0.2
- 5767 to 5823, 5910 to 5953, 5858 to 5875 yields 0.3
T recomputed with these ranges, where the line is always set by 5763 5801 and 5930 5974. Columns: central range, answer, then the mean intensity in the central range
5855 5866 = 0.01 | 8.93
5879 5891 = 0.12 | 7.97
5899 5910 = -0.04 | 9.19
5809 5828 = -0.03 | 9.47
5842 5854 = -0.04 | 9.42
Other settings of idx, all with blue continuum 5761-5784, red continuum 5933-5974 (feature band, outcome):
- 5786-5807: -0.3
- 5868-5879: -0.2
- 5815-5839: -0.4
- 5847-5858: -0.2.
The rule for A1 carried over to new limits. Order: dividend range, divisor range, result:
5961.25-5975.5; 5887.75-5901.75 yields 1.10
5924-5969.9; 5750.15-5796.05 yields 0.93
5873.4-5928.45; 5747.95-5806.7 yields 0.91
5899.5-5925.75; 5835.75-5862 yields 0.99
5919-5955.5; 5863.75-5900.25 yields 1.10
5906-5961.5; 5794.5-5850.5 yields 0.94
